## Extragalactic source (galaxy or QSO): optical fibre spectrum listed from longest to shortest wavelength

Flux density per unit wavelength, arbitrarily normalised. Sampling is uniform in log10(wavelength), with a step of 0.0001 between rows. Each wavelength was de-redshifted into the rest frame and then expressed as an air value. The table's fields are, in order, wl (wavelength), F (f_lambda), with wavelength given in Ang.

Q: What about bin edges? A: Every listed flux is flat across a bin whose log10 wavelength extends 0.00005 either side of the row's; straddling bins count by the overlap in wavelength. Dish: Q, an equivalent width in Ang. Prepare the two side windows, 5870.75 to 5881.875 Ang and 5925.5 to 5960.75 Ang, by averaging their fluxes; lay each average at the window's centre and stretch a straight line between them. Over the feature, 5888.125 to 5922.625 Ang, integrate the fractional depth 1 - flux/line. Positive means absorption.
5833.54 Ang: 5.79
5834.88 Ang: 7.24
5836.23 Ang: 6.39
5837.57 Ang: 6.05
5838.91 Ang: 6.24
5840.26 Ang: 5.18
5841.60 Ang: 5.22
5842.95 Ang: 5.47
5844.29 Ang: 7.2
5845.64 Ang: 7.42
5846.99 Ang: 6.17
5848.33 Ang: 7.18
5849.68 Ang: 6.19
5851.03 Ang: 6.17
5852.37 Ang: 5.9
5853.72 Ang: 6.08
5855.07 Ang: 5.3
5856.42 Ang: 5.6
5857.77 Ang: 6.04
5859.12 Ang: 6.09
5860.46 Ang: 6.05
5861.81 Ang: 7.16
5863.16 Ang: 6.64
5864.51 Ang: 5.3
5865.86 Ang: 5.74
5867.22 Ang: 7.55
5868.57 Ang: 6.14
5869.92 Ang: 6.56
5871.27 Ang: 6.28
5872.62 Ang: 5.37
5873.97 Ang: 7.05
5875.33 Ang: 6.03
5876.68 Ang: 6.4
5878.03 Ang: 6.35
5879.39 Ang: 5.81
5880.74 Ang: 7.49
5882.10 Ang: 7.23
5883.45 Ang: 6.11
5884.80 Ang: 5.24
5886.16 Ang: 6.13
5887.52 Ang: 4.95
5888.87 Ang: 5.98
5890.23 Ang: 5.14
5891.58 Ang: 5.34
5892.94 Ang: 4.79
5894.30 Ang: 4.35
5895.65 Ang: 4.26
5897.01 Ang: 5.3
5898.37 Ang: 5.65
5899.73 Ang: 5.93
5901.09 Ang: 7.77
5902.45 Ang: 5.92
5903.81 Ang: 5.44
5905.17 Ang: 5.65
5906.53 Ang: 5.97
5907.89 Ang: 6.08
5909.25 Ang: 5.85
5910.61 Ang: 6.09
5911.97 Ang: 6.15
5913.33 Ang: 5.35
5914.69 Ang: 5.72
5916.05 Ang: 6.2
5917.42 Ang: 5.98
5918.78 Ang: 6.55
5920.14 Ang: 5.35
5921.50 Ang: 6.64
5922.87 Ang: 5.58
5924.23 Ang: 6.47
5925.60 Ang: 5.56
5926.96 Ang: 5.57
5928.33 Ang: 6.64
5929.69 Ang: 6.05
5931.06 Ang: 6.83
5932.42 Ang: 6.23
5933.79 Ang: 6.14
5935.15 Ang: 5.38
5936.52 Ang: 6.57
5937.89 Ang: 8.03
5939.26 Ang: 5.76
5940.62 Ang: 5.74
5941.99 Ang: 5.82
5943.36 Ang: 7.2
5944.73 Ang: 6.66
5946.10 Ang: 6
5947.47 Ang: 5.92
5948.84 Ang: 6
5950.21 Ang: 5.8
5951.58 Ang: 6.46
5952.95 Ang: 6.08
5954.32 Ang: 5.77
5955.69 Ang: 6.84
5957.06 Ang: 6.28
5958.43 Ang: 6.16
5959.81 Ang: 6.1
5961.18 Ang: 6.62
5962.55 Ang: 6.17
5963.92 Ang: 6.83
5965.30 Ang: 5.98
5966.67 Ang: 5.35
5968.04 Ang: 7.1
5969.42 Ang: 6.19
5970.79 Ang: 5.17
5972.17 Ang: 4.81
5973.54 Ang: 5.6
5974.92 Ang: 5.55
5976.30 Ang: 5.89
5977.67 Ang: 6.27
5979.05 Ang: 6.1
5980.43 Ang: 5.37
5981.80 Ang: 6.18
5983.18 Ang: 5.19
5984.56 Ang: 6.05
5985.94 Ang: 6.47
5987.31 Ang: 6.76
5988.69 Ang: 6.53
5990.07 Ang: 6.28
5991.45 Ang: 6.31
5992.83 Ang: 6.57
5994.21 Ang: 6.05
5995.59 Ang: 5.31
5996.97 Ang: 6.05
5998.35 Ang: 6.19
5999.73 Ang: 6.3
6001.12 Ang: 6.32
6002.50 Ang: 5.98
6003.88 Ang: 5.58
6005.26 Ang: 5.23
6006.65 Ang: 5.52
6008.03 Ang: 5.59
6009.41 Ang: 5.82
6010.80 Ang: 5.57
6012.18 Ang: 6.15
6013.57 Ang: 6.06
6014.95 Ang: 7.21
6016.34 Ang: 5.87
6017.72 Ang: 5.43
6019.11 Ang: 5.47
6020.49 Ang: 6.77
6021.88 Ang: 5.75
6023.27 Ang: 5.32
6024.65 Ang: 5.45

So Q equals 3.2 Ang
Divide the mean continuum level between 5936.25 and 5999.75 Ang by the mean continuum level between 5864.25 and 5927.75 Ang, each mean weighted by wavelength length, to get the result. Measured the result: 1.0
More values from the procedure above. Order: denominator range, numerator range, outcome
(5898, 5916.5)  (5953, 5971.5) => 1.03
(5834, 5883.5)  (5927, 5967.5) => 0.99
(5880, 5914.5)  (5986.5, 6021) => 1.05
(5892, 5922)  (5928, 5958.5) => 1.09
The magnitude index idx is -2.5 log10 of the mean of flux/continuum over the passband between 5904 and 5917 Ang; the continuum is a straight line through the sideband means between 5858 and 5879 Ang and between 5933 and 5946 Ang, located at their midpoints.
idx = 0.080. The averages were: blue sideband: 6.3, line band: 5.88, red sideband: 6.35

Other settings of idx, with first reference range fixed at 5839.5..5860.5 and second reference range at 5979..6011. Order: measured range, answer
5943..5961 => -0.042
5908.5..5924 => 0.011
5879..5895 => 0.063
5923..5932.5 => -0.024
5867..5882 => -0.068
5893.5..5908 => 0.075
